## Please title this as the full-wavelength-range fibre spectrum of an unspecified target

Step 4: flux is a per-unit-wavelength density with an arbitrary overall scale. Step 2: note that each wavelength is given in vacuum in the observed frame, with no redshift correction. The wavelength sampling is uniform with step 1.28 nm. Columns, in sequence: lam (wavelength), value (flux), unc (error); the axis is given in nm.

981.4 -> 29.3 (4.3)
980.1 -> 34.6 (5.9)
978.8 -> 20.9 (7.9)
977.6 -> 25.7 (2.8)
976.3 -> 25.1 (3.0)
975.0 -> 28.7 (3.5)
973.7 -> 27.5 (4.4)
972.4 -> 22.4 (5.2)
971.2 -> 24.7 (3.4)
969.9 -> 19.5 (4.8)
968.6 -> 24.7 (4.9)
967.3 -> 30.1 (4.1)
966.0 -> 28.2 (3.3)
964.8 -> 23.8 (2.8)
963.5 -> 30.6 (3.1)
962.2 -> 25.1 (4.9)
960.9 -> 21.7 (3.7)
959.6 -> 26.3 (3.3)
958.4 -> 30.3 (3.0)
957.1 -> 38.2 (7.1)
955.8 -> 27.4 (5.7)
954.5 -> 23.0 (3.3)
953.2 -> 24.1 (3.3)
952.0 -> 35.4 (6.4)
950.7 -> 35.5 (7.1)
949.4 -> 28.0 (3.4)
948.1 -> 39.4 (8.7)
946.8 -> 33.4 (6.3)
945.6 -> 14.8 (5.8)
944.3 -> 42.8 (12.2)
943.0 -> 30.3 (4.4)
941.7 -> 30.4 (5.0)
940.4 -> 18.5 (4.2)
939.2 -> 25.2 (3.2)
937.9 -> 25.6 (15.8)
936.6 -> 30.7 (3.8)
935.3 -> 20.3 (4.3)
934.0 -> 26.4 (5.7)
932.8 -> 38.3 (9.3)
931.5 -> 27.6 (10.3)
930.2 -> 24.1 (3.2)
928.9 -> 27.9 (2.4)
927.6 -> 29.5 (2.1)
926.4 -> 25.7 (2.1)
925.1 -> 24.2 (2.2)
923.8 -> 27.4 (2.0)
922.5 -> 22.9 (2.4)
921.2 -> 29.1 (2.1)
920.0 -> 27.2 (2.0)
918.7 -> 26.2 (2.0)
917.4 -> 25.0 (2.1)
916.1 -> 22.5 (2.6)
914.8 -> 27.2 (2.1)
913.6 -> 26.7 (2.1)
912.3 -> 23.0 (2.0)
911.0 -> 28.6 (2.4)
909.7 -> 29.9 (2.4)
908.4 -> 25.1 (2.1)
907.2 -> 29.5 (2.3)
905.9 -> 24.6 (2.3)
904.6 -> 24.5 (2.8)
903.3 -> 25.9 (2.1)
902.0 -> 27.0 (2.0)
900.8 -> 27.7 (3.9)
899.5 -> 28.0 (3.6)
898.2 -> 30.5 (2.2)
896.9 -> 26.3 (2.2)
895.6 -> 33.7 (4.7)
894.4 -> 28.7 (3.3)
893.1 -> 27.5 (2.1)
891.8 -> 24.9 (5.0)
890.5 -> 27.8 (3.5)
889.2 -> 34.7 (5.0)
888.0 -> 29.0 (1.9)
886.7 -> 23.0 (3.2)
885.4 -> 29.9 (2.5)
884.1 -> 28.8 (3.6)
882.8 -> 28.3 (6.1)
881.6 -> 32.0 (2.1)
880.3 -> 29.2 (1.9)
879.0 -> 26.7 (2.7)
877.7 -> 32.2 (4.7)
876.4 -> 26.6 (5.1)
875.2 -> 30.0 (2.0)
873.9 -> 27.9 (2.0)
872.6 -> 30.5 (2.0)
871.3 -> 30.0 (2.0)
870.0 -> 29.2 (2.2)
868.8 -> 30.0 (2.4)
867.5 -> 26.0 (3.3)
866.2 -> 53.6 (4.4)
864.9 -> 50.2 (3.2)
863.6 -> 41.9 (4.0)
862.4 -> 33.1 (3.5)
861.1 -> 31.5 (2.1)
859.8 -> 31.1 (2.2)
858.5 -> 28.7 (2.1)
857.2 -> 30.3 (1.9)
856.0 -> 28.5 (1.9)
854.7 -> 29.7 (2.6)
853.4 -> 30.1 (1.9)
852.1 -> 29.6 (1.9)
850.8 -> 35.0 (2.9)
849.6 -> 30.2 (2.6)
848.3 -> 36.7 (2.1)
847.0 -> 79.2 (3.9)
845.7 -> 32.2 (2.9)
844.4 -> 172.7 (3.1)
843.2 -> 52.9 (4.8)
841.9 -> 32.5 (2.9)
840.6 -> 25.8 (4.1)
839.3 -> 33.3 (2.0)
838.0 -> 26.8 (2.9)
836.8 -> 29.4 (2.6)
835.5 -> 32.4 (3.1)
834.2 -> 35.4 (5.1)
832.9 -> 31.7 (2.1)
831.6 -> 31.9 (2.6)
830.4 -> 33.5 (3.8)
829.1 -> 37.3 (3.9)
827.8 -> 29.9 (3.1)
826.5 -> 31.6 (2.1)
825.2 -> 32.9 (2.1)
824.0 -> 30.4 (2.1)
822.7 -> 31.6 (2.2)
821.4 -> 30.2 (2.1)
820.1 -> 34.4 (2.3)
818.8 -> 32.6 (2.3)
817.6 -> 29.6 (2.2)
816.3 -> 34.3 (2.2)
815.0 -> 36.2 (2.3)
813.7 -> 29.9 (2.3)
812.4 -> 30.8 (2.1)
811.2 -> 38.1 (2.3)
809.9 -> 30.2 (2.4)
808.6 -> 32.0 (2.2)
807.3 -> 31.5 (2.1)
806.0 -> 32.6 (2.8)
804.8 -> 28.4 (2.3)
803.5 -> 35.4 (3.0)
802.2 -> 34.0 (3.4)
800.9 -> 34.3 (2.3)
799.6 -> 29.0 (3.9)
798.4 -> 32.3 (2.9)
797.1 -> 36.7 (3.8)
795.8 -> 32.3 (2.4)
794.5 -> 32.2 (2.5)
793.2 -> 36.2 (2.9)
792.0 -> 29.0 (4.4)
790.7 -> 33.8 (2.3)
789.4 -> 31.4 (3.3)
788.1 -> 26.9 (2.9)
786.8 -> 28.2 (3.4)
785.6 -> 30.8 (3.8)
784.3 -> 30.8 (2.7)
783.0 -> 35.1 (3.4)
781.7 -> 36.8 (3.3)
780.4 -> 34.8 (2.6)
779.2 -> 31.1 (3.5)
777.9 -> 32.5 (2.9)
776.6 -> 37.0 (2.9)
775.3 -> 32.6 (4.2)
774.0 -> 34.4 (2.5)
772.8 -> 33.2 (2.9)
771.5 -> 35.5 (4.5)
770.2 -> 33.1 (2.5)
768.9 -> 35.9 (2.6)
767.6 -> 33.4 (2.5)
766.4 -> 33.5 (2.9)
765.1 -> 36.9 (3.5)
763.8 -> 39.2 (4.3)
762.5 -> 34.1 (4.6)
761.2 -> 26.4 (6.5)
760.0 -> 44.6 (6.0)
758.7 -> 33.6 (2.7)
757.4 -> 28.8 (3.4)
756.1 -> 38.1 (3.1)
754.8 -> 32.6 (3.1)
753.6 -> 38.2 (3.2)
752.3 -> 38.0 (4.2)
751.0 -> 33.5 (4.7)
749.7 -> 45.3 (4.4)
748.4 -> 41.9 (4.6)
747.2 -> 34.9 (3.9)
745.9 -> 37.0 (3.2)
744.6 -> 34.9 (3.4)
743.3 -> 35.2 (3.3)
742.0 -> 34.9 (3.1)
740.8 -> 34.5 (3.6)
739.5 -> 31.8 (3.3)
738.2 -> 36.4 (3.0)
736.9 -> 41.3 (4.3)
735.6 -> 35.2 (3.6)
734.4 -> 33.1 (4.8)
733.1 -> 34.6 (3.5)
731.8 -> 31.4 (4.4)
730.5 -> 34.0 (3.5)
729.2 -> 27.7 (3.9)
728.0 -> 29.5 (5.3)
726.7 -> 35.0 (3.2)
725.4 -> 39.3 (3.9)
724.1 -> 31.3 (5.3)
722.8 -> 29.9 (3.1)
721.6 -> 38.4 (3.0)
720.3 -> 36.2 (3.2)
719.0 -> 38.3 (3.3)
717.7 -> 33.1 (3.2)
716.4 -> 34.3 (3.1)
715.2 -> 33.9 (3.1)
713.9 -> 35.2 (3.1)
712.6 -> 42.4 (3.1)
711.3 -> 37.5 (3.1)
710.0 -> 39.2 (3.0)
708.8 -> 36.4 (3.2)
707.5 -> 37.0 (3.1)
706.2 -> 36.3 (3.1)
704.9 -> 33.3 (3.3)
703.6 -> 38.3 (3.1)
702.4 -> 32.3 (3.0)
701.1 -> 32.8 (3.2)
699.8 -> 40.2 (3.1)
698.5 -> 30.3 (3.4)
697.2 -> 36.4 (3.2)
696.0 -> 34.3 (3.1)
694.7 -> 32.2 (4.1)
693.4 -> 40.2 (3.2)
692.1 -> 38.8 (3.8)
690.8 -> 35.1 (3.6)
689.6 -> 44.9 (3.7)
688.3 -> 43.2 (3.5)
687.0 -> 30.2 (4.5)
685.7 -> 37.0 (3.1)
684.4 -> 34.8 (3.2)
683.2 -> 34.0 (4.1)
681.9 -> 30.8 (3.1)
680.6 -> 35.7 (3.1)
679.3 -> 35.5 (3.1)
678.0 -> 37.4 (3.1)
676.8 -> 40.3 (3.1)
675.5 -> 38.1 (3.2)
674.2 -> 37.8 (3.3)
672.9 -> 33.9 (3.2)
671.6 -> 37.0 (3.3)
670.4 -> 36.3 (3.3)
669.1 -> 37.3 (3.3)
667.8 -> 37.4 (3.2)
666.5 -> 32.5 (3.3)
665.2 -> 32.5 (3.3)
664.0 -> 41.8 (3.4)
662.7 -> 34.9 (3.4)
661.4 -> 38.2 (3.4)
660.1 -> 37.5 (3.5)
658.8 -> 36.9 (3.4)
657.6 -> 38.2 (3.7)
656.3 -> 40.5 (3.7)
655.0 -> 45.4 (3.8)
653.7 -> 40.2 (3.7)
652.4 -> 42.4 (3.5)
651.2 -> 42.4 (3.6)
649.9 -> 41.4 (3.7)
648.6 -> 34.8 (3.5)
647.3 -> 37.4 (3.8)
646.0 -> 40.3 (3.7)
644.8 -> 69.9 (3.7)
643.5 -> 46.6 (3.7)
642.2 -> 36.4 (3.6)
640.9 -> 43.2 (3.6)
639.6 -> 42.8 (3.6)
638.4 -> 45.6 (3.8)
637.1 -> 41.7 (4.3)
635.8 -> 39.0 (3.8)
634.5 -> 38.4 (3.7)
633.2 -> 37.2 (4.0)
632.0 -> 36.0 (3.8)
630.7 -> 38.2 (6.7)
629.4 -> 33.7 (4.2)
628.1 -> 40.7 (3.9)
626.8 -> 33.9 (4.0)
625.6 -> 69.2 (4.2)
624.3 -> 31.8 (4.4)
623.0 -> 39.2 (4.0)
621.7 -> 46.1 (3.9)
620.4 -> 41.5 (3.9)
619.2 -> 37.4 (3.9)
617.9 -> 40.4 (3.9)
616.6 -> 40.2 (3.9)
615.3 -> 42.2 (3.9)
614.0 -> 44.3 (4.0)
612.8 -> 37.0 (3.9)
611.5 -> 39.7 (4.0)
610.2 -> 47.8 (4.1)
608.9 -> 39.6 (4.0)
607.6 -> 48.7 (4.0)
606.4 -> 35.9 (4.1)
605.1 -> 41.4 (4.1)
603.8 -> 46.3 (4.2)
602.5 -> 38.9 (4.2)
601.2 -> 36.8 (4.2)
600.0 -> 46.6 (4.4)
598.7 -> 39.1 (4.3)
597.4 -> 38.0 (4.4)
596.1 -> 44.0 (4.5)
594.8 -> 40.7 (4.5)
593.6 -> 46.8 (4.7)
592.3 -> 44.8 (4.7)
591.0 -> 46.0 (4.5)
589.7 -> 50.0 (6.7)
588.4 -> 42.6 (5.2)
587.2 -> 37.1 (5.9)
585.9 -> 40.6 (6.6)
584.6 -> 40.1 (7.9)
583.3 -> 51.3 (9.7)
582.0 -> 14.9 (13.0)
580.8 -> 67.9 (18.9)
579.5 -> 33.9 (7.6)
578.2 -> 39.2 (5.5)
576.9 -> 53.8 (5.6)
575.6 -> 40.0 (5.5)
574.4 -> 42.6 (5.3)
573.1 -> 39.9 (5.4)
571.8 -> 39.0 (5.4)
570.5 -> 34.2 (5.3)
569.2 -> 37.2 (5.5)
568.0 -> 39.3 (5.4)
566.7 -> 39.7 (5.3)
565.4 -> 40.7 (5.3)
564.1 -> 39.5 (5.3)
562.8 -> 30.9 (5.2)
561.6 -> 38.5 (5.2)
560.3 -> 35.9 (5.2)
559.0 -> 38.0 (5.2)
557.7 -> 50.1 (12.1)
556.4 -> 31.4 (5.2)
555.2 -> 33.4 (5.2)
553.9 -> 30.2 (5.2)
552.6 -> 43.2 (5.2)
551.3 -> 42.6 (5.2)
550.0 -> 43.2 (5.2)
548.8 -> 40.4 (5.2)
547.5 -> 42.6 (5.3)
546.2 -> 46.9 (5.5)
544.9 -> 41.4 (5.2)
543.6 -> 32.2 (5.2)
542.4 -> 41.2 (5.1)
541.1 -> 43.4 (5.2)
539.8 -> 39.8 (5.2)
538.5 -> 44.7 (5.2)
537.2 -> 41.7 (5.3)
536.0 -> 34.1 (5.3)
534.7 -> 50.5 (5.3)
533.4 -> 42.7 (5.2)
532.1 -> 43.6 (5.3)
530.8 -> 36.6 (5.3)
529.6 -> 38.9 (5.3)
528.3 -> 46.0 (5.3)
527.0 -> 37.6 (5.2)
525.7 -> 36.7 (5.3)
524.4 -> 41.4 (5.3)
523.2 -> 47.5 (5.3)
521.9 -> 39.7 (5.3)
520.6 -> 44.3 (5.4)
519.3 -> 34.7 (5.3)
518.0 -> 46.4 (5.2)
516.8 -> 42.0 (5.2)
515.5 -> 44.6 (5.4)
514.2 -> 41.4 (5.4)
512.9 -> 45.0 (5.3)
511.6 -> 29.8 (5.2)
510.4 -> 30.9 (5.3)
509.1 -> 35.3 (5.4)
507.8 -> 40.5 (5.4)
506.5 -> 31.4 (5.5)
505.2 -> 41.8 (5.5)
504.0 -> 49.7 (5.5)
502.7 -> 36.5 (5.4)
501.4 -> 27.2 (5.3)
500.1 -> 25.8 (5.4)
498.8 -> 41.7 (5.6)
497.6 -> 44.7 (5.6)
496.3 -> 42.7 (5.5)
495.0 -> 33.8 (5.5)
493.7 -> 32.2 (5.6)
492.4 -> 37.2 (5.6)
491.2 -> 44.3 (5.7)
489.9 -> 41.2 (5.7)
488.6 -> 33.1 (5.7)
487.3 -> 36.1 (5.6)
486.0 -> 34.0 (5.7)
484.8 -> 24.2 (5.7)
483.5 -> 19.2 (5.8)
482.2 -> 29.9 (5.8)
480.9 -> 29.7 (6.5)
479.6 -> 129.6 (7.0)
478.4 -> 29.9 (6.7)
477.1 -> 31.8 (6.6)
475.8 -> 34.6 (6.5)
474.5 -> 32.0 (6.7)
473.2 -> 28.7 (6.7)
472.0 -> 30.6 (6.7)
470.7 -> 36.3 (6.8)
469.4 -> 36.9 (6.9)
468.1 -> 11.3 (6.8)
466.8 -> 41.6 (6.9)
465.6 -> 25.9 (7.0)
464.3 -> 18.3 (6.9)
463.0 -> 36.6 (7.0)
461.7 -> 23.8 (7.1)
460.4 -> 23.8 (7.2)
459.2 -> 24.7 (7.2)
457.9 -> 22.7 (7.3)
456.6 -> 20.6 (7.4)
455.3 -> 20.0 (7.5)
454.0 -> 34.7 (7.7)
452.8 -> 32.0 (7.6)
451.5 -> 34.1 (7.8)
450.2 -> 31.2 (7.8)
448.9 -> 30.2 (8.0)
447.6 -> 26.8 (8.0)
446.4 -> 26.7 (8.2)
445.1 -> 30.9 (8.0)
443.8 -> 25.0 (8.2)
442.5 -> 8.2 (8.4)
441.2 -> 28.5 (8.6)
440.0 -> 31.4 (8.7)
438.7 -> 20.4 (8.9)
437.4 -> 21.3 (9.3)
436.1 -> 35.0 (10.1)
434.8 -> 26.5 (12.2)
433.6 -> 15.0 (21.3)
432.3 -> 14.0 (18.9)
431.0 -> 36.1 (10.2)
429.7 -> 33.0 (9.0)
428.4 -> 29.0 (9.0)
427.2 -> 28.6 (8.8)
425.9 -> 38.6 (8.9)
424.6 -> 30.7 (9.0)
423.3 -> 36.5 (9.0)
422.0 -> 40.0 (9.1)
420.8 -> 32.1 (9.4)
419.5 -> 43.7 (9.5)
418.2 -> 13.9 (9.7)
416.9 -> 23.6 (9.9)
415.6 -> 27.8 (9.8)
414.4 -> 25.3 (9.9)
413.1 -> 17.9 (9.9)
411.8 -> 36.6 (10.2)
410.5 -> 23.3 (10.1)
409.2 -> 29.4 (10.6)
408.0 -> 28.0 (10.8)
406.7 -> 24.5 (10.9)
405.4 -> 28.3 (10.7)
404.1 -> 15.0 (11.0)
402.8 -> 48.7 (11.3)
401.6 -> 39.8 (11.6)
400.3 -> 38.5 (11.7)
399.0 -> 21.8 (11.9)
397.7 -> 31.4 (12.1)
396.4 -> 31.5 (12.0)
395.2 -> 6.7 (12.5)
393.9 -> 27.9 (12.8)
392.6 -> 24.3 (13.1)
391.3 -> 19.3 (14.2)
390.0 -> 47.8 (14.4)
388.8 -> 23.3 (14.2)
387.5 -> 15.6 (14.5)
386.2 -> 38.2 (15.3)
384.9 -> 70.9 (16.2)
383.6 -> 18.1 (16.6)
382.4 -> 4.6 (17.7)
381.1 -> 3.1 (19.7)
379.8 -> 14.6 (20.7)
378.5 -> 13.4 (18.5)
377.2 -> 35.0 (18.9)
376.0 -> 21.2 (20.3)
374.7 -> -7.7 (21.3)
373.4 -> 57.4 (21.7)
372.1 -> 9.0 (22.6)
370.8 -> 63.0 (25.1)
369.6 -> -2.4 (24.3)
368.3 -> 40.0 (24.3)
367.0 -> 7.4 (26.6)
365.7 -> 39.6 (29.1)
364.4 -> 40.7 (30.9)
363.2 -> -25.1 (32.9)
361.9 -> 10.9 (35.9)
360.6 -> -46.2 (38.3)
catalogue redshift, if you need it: 0.287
